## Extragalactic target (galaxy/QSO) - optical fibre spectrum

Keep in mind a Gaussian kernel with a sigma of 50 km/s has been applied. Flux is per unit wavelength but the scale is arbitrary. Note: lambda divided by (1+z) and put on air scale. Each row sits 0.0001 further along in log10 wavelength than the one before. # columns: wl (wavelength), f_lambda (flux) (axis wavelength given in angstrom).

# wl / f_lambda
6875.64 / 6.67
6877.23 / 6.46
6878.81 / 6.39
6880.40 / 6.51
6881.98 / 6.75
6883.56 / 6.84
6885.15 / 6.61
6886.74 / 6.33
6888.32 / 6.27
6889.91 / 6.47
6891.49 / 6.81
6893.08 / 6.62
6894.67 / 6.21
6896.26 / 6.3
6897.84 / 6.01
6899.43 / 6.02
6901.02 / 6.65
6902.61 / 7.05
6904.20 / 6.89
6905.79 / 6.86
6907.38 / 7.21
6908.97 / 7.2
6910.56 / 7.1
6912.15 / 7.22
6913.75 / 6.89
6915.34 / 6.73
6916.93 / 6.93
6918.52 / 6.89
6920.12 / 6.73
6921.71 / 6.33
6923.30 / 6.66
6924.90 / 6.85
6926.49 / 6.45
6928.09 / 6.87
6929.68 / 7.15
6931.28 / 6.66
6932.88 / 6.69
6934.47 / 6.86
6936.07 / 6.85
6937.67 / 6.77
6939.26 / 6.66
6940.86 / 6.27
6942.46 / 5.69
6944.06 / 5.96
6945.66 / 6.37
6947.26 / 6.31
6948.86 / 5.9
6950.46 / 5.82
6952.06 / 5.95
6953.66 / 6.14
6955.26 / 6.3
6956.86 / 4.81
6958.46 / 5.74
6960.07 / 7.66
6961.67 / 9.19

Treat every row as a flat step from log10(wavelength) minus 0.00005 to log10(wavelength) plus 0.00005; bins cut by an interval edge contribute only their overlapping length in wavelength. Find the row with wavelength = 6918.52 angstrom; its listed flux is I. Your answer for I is 6.89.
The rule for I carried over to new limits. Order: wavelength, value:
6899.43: 6.02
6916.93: 6.93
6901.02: 6.65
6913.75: 6.89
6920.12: 6.73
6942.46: 5.69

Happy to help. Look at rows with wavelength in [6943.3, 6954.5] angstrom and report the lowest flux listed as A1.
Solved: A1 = 5.82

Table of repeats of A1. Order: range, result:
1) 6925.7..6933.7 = 6.45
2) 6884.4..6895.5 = 6.21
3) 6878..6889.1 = 6.27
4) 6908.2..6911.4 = 7.1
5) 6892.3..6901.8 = 6.01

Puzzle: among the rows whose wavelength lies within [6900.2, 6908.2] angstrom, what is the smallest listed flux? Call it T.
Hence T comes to 6.65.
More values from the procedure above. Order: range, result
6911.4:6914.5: 6.89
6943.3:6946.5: 5.96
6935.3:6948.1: 5.69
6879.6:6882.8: 6.51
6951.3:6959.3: 4.81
